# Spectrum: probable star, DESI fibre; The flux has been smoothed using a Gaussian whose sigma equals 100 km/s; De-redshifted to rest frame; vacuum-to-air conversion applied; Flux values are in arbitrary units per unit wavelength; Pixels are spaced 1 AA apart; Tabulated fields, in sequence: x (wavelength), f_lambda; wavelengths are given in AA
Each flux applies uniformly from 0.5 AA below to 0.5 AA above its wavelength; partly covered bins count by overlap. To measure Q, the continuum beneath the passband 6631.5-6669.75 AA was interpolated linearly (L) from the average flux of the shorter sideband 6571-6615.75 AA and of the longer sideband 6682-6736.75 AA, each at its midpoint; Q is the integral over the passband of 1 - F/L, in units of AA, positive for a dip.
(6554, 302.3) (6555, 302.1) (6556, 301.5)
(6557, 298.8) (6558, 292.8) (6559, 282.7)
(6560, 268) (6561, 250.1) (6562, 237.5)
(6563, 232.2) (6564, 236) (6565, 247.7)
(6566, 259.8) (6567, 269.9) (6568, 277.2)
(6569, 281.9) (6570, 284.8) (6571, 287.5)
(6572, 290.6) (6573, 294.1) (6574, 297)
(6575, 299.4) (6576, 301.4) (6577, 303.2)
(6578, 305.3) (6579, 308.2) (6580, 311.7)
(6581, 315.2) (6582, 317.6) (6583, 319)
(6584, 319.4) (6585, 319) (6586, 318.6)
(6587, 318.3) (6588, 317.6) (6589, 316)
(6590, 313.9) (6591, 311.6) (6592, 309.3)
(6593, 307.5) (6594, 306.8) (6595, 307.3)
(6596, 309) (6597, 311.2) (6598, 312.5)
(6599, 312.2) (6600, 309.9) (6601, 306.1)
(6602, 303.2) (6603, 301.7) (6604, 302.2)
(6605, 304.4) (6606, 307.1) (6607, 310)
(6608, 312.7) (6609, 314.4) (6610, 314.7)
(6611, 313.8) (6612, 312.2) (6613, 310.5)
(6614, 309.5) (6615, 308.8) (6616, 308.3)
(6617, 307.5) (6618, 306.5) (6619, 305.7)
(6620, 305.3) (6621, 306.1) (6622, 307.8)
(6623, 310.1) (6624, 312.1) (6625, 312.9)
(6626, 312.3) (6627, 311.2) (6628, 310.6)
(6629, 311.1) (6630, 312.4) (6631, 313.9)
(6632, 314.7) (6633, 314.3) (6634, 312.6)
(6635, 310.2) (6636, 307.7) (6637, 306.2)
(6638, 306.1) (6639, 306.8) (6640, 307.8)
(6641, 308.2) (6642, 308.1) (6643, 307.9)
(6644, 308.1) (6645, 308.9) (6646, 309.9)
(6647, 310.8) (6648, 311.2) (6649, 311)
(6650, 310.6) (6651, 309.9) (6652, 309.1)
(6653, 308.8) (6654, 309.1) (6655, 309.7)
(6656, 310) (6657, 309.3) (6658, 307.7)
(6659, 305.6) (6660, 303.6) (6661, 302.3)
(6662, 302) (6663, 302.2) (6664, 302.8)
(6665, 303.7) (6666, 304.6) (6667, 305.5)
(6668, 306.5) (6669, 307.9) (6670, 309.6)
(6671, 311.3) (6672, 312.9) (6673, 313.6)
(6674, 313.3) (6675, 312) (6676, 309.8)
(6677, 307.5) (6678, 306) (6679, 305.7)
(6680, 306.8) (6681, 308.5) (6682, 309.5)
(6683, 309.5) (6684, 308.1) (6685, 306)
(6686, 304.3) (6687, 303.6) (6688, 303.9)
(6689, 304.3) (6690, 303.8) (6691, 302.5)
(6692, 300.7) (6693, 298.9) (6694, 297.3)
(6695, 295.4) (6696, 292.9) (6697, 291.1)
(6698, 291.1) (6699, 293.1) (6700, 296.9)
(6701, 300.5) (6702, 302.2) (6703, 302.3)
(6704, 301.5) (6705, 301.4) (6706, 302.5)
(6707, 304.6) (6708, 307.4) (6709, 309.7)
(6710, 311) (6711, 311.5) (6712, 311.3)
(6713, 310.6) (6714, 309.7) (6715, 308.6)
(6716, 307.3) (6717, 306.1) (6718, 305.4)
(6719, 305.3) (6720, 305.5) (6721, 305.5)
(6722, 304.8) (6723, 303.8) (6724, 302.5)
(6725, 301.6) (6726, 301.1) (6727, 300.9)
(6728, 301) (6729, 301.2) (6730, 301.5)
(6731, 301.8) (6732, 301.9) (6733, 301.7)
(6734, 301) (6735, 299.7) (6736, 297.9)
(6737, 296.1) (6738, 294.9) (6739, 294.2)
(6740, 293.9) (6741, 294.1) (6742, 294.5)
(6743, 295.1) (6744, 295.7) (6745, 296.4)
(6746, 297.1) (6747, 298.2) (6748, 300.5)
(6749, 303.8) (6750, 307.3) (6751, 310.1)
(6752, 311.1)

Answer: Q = -0.2 AA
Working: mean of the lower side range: 309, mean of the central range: 308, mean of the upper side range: 303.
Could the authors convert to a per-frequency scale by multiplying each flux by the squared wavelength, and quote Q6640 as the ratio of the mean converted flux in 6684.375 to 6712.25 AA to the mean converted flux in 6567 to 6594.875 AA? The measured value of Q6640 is 1.02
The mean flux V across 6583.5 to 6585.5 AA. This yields 319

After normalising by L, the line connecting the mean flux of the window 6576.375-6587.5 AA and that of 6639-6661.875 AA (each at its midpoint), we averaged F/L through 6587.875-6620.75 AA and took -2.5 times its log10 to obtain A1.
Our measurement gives 0.01 mag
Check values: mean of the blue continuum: 314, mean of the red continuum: 308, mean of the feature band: 309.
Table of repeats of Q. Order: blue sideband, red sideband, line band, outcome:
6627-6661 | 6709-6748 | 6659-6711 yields 0.3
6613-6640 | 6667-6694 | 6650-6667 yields 0.1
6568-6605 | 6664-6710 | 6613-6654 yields -0.5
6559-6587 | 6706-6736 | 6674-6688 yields -0.3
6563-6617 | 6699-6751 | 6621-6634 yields -0.4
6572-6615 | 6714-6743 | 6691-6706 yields 0.3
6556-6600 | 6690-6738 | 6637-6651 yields -0.5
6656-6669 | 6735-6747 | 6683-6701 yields 0.1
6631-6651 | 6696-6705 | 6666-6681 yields -0.3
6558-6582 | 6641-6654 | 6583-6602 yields -1.5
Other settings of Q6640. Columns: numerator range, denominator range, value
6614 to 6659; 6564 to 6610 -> 1.04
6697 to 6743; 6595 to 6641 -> 1.01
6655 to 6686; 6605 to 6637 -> 1.01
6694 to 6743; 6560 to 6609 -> 1.05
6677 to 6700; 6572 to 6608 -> 1.01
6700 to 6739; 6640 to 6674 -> 1.00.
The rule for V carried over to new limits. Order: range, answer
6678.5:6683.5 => 308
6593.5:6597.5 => 309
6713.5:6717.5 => 308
